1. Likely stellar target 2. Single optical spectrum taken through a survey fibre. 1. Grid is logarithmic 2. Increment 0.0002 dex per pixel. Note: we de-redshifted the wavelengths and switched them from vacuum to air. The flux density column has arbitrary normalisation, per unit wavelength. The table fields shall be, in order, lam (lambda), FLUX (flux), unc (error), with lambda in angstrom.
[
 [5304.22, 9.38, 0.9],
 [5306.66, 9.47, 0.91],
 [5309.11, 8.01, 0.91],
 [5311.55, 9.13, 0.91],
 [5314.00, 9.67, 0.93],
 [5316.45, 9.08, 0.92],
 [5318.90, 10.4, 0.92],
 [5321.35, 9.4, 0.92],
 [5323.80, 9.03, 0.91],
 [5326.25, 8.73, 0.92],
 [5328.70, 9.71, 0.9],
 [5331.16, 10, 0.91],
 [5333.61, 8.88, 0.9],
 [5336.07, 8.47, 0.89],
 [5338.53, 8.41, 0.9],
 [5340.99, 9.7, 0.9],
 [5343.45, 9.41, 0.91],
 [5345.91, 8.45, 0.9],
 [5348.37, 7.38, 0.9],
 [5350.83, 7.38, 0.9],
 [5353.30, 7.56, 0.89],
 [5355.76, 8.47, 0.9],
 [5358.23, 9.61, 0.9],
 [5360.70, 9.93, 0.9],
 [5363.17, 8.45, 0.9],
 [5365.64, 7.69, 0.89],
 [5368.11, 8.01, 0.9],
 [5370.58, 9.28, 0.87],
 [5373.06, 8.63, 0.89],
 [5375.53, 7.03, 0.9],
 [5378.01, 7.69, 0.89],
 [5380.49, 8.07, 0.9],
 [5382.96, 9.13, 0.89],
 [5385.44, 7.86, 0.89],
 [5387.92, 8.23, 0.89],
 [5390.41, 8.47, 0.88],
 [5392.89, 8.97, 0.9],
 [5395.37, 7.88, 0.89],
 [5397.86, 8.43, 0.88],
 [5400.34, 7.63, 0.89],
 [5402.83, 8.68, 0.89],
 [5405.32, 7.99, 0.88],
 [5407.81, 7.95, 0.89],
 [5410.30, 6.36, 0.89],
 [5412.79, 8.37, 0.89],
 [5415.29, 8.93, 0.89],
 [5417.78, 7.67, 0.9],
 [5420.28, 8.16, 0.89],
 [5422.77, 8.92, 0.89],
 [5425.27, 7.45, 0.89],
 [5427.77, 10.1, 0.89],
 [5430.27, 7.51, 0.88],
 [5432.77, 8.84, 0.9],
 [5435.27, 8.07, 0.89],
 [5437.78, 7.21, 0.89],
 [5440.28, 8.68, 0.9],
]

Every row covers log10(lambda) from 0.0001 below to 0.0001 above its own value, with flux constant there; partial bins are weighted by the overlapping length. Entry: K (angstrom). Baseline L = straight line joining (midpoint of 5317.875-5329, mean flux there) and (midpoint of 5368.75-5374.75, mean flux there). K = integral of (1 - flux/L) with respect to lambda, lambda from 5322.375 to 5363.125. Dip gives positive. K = 1.5 angstrom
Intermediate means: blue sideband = 9.42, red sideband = 8.72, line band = 8.81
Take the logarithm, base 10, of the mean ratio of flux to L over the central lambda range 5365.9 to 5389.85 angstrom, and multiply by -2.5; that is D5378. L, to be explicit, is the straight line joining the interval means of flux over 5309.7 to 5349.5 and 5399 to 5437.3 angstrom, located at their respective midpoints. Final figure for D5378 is 0.050 mag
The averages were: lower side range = 9.1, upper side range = 8.16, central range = 8.2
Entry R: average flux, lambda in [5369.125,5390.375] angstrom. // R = 8.25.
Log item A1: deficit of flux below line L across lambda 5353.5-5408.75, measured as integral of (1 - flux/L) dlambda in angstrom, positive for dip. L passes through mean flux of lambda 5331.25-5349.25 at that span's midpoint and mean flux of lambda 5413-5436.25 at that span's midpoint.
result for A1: 1.6 angstrom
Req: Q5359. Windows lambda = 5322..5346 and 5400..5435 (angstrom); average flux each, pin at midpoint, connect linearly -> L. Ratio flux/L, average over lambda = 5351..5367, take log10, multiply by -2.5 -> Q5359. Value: 0.039 mag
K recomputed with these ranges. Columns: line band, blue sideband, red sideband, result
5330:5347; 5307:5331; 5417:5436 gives 0.1 angstrom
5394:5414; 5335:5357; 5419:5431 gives 1.2 angstrom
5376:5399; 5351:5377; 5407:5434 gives 0.2 angstrom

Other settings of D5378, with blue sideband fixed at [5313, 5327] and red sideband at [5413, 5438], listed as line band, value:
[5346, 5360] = 0.111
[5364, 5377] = 0.097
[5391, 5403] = 0.042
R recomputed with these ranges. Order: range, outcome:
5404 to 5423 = 8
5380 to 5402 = 8.31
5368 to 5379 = 8.15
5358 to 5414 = 8.25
